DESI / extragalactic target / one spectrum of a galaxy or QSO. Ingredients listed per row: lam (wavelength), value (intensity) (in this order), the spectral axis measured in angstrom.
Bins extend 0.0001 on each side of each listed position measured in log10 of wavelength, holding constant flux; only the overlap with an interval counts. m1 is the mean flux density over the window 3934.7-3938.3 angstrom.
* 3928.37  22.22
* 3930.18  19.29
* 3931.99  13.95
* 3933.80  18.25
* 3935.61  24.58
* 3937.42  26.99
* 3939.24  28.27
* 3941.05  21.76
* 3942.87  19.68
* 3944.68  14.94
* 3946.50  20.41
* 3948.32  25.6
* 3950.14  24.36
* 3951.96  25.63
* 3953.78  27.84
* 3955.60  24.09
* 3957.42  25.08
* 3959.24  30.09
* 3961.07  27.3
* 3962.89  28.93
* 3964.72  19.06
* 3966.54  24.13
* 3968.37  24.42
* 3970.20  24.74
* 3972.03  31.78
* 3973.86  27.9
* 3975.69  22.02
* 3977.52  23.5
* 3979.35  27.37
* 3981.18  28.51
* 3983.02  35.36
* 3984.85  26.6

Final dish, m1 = 25.8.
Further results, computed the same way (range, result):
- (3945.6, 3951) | 23.4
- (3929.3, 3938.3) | 20.6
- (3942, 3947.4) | 18.3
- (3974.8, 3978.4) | 22.8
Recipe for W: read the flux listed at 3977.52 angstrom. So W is 23.5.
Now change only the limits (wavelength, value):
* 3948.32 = 25.6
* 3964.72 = 19.06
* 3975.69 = 22.02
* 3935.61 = 24.58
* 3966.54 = 24.13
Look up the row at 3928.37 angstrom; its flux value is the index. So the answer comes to 22.22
